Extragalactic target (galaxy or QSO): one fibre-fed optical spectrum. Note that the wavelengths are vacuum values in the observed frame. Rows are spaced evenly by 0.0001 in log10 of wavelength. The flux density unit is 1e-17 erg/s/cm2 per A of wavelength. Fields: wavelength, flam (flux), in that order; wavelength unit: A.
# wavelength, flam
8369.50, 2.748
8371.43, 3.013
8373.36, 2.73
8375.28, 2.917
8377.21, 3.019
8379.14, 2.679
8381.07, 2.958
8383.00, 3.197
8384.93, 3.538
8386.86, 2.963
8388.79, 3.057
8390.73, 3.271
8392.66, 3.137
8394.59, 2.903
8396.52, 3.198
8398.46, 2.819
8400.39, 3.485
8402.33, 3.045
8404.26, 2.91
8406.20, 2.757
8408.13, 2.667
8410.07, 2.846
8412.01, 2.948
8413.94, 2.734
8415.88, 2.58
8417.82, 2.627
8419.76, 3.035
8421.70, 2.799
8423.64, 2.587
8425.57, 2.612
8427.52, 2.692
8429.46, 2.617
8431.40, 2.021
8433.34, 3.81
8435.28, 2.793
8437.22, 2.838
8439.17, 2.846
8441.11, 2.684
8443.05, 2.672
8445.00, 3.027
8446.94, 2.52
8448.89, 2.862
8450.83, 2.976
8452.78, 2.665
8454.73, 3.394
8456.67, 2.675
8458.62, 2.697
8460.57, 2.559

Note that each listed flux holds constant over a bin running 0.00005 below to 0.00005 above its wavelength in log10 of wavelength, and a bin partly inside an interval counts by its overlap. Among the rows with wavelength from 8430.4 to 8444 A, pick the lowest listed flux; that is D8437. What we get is 2.021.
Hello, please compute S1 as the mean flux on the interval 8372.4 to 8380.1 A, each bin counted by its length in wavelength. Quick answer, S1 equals 2.84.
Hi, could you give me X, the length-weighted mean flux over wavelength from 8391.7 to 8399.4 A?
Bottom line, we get 3.01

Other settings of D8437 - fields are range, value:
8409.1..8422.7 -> 2.58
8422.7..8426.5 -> 2.587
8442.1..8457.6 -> 2.52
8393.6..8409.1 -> 2.667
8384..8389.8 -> 2.963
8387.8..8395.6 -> 2.903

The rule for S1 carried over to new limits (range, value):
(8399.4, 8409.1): 2.97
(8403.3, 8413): 2.83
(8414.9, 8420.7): 2.74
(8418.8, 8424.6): 2.81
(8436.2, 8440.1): 2.84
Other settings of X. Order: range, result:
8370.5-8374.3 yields 2.87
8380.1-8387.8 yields 3.16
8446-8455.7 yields 2.88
